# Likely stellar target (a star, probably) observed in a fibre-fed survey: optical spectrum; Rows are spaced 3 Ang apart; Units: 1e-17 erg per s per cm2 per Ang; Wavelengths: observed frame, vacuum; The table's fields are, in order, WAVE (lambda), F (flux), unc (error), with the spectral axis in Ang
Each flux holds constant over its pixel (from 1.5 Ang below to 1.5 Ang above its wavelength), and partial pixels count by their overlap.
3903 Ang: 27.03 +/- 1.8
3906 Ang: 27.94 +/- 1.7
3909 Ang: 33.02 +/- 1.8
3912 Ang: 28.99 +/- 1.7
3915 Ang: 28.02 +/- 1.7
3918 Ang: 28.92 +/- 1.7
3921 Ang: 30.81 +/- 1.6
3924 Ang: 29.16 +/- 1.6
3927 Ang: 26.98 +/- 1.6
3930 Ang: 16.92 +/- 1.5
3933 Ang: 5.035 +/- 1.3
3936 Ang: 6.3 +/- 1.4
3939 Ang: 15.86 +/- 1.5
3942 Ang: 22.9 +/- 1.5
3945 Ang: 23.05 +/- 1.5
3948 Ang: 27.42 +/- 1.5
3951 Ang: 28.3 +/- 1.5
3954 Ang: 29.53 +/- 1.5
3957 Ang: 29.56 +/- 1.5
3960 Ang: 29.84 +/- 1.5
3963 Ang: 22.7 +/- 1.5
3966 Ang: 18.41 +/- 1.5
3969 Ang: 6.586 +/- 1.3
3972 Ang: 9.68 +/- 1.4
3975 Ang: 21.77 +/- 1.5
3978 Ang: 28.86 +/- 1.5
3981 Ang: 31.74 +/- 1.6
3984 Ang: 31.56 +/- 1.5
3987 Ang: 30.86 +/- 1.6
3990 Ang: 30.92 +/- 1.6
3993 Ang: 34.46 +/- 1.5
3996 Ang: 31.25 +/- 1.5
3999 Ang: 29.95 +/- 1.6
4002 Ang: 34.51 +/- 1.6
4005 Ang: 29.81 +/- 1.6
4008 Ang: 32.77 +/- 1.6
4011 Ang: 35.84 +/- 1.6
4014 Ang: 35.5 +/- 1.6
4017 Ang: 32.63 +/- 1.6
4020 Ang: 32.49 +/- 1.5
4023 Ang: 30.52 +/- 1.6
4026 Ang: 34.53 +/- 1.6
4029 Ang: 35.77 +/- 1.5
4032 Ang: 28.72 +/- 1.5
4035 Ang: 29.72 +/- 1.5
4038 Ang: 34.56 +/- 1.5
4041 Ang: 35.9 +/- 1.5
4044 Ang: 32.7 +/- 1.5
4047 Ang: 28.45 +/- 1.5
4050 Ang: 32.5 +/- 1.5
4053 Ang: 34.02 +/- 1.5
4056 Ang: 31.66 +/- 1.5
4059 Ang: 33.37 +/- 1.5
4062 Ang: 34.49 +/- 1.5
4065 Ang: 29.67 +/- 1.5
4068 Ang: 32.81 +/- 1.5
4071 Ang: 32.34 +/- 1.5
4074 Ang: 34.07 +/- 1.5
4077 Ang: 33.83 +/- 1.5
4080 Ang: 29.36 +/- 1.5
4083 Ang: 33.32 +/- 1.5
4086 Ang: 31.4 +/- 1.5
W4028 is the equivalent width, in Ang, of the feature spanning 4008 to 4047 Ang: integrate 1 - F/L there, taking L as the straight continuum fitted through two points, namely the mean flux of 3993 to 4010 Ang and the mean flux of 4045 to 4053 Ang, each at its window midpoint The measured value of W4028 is -1.7 Ang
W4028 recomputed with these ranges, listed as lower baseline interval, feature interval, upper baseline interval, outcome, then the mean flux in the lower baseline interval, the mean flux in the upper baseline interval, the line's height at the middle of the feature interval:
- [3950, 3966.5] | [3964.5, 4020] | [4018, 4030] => 3.8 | 26.8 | 33.2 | 30.1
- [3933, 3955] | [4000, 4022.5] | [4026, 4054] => -3.3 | 20.6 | 32.6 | 29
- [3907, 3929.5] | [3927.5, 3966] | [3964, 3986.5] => 5.2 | 28.8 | 21.7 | 25.3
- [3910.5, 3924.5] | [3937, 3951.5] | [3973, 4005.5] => 3.4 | 29.2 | 30.2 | 29.6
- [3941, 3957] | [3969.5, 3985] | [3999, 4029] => 3.3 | 26.7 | 33.1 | 29.5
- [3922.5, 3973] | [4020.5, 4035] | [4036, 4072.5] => -1.2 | 20.6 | 32.7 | 29.7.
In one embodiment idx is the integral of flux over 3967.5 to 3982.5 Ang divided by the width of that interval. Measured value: 19.7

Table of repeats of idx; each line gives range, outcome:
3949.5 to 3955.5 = 28.9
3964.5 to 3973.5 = 11.6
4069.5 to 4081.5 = 32.4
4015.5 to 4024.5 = 31.9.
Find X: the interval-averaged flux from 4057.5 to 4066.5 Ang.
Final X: 32.5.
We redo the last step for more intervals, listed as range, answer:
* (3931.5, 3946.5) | 14.6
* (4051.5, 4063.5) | 33.4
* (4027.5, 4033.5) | 32.2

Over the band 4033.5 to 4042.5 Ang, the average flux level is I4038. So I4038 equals 33.4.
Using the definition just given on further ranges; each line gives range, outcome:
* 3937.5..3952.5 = 23.5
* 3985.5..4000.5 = 31.5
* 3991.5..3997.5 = 32.9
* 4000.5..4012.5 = 33.2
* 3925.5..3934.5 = 16.3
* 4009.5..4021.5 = 34.1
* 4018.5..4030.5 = 33.3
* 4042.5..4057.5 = 31.9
